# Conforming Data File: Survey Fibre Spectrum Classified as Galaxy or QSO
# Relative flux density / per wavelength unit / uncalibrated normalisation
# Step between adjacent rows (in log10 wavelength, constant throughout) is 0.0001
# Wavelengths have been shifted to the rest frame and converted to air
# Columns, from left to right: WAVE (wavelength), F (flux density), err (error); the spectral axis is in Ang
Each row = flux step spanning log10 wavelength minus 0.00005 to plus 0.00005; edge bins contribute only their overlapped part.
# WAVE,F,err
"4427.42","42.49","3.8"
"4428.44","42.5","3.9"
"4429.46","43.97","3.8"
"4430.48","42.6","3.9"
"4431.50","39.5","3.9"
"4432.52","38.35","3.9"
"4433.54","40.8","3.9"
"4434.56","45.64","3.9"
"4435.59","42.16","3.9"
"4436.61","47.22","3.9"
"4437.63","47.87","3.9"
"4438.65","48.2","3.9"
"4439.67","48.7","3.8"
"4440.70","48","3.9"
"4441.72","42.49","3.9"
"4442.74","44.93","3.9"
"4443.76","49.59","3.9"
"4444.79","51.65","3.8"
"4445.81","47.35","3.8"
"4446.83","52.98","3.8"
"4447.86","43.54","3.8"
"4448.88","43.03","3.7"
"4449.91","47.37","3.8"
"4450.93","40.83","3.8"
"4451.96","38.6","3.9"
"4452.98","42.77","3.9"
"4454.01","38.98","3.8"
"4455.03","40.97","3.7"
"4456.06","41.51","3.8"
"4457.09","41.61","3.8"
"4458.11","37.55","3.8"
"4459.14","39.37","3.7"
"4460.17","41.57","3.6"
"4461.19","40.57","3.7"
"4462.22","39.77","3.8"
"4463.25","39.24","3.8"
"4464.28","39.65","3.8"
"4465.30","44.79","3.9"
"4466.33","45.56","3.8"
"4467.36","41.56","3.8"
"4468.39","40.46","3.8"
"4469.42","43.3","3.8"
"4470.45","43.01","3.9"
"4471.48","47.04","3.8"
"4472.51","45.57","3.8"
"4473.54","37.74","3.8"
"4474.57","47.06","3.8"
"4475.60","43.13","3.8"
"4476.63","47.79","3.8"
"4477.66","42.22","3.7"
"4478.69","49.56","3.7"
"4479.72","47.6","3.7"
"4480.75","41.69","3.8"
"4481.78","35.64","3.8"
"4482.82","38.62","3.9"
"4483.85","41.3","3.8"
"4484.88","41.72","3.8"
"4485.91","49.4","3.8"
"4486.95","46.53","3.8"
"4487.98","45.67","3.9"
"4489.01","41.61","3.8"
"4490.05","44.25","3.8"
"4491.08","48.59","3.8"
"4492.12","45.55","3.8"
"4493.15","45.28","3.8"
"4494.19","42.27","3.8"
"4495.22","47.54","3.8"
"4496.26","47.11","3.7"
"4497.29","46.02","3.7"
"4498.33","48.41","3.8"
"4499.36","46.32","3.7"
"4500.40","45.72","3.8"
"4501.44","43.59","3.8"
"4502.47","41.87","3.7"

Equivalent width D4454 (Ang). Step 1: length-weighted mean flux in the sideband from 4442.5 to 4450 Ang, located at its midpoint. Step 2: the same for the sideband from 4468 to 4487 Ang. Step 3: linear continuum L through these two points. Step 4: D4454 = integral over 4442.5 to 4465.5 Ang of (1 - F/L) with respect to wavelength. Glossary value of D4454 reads 1.9 Ang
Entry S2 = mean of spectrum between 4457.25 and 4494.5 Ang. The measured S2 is 43.1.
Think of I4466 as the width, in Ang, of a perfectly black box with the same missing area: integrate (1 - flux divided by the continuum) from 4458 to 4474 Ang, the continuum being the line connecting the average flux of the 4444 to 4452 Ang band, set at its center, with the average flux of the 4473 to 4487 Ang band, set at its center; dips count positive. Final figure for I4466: 1.0 Ang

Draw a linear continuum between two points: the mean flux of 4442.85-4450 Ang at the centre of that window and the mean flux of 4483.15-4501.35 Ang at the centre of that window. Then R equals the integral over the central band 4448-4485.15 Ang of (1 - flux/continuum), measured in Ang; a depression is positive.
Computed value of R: 3.6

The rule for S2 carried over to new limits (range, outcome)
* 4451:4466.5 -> 40.7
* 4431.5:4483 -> 43.5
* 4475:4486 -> 43.3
